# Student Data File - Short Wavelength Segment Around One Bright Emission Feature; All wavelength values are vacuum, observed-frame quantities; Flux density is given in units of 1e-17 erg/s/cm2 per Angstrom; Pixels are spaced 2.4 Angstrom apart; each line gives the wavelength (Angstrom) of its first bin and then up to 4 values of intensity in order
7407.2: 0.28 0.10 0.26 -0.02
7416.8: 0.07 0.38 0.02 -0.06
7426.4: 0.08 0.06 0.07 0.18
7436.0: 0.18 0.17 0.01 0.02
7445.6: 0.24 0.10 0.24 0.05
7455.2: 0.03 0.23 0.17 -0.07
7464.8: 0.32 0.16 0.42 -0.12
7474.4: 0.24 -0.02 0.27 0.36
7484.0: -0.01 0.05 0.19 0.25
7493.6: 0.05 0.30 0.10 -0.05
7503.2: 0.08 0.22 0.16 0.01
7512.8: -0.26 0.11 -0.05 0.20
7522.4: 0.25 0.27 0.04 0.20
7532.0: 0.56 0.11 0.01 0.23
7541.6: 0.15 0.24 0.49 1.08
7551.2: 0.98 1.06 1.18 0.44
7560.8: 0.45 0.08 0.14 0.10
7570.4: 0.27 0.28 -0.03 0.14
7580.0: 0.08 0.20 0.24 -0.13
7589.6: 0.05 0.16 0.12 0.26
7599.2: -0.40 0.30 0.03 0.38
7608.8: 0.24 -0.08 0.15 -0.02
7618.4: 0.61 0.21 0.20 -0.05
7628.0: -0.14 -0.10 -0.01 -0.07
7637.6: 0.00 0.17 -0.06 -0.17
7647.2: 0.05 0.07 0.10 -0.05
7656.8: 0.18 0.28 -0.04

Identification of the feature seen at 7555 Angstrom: [O II]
